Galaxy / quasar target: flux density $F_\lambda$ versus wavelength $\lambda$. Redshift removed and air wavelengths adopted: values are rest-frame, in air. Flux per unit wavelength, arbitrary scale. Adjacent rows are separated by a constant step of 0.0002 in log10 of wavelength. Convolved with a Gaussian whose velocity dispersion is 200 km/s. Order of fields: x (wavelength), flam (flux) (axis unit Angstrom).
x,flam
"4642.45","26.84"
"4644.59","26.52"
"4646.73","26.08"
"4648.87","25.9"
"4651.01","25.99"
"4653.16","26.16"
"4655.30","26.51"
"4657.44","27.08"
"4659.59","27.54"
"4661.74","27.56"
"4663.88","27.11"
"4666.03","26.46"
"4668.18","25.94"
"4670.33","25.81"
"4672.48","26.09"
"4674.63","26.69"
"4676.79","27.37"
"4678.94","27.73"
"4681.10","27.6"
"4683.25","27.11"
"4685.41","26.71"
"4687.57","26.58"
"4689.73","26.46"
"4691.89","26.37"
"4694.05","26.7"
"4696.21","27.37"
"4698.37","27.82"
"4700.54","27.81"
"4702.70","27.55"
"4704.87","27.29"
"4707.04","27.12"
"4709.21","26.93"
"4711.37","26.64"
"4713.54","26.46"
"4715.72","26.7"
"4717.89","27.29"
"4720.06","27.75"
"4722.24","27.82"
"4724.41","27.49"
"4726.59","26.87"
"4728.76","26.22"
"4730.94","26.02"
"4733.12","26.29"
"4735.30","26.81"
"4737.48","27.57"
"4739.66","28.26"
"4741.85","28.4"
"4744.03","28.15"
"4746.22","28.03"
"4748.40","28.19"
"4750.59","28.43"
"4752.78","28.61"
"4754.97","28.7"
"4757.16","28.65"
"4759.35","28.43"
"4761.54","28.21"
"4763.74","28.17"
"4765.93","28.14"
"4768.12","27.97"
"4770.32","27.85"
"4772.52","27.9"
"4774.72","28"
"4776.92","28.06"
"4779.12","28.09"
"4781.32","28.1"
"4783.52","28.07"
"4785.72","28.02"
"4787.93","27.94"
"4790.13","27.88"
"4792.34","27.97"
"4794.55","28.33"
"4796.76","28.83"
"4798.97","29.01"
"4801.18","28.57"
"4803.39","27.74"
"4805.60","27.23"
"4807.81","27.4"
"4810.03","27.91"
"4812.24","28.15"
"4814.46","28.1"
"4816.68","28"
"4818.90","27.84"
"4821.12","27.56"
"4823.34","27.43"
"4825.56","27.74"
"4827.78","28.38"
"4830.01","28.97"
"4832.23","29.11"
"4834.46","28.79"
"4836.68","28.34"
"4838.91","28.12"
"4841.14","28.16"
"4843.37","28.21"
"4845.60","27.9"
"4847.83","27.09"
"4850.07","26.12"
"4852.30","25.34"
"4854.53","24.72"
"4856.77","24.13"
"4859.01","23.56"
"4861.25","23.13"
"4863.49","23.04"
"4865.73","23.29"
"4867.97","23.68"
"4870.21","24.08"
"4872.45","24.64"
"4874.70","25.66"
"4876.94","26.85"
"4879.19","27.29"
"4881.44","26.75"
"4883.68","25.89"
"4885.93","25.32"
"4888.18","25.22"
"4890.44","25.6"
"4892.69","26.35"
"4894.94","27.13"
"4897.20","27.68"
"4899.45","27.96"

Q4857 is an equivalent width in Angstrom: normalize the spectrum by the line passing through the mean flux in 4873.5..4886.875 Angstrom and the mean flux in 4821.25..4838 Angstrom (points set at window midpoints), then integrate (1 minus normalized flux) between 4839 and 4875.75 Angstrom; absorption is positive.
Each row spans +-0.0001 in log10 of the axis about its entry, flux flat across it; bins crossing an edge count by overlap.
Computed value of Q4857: 2.7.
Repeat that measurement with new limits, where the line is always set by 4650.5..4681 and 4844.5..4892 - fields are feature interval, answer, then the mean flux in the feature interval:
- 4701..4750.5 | -1.89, 27.3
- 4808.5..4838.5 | -3.07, 28.2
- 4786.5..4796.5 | -0.89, 28.1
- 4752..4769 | -1.52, 28.4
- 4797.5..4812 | -1.30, 28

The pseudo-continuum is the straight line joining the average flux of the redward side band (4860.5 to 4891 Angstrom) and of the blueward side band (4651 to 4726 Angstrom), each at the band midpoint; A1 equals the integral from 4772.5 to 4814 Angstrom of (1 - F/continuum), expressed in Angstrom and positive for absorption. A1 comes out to -3.5 Angstrom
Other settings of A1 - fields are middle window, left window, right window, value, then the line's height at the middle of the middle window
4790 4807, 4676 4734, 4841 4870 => -1.55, 25.8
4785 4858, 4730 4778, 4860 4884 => -4.20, 26.2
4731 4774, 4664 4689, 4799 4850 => -0.94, 27.4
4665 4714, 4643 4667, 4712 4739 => -0.20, 26.8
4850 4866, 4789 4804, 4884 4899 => 1.73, 27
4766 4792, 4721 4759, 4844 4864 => -1.14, 26.8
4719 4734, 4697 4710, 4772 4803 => 0.38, 27.6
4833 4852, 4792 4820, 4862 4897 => -0.70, 26.8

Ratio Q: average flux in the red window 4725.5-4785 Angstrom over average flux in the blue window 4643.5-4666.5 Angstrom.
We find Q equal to 1.05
